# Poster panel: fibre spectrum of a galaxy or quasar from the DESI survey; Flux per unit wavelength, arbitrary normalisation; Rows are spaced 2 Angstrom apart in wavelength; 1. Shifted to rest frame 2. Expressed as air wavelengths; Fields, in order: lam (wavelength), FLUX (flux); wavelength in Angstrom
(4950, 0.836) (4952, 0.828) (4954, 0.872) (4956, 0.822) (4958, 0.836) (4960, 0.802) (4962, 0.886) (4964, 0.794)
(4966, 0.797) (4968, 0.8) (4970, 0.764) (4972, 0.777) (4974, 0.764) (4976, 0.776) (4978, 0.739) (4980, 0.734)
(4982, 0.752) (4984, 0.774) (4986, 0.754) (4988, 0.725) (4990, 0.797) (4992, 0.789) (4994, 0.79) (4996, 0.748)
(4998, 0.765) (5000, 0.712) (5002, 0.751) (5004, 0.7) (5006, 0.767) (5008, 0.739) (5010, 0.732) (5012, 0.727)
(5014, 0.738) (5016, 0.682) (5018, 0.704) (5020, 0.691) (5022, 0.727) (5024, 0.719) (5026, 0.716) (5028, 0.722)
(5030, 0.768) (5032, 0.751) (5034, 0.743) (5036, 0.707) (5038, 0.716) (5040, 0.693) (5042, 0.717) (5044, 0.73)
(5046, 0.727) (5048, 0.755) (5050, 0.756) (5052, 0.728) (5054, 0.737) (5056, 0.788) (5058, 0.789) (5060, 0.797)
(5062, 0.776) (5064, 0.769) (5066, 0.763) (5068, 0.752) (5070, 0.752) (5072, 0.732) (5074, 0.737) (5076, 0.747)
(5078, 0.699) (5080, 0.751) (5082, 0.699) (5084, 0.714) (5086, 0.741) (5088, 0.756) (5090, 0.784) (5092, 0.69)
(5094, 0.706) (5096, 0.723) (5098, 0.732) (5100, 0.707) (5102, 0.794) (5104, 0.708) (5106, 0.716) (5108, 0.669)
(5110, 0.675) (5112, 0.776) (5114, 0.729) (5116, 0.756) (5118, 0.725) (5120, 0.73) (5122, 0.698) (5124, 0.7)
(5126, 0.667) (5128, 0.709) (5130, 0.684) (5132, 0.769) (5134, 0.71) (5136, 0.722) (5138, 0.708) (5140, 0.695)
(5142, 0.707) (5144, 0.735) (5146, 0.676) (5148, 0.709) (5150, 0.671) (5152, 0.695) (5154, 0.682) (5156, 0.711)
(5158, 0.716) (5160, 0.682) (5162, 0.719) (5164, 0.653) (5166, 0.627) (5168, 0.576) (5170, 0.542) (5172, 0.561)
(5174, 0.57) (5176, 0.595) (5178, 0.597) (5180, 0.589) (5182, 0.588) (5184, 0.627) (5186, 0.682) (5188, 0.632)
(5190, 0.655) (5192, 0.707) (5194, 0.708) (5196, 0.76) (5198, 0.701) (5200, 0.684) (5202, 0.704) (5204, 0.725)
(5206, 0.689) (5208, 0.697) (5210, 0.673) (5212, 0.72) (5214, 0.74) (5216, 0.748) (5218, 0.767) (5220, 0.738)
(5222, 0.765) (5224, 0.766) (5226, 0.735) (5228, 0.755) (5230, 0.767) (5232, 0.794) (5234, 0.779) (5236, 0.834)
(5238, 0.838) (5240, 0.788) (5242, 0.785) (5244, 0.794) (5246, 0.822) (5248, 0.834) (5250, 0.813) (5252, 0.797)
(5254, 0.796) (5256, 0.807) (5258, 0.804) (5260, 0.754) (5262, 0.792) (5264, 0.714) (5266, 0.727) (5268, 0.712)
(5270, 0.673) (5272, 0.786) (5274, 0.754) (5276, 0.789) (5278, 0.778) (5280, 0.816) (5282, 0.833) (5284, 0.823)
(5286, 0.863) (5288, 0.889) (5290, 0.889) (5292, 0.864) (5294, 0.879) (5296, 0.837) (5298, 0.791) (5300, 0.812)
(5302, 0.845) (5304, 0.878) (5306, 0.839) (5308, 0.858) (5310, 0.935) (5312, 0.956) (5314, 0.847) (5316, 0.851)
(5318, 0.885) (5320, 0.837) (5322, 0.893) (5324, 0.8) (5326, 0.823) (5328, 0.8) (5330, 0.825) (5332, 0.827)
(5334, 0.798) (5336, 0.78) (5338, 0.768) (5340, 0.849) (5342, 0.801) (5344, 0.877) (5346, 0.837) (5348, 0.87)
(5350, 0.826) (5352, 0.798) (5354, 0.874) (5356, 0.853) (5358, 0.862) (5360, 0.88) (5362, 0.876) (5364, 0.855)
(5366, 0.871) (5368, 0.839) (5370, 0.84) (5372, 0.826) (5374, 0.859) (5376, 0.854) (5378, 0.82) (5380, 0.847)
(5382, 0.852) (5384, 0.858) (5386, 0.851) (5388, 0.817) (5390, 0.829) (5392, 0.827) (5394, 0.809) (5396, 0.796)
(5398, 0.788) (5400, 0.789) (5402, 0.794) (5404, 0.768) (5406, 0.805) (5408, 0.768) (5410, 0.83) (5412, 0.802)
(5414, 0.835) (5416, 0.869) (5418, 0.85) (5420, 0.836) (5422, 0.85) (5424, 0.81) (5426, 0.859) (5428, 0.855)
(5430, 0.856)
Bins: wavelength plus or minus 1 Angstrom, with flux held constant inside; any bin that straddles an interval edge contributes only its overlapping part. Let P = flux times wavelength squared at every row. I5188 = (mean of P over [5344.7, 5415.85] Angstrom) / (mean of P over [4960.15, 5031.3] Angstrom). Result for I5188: 1.3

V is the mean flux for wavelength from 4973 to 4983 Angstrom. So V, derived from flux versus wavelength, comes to 0.753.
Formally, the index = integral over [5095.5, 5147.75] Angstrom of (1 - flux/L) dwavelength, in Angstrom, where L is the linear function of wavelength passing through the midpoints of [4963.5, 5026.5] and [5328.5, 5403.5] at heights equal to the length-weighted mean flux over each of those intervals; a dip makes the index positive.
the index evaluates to 4.1 Angstrom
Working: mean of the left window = 0.748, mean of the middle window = 0.716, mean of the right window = 0.832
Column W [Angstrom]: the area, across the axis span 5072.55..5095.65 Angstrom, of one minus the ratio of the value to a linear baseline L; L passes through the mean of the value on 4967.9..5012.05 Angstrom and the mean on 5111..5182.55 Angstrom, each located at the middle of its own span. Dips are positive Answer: -0.67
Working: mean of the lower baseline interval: 0.755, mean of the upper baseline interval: 0.678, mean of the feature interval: 0.729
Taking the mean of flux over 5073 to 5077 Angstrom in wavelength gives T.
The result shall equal 0.742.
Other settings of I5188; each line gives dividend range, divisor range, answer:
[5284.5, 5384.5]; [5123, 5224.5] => 1.32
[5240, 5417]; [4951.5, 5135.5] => 1.24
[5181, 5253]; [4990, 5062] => 1.08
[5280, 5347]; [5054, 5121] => 1.25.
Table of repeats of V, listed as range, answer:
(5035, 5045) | 0.713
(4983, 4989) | 0.751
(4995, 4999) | 0.756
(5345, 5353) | 0.833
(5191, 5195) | 0.708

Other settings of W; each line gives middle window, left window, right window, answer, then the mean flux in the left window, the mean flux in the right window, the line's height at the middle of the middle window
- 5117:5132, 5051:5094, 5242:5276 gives 1.0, 0.747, 0.774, 0.754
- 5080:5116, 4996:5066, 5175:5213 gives -0.8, 0.737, 0.67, 0.71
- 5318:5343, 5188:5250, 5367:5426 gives -0.7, 0.748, 0.825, 0.797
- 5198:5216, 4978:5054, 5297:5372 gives 2.1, 0.736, 0.845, 0.801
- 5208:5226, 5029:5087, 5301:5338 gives 1.5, 0.743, 0.847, 0.806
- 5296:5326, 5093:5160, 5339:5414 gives -2.1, 0.712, 0.832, 0.801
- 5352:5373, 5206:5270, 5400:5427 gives -1.3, 0.767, 0.82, 0.805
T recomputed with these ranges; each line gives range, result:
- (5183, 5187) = 0.655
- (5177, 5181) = 0.593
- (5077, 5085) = 0.716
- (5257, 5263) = 0.783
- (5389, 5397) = 0.815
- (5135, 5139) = 0.715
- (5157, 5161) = 0.699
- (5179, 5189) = 0.624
